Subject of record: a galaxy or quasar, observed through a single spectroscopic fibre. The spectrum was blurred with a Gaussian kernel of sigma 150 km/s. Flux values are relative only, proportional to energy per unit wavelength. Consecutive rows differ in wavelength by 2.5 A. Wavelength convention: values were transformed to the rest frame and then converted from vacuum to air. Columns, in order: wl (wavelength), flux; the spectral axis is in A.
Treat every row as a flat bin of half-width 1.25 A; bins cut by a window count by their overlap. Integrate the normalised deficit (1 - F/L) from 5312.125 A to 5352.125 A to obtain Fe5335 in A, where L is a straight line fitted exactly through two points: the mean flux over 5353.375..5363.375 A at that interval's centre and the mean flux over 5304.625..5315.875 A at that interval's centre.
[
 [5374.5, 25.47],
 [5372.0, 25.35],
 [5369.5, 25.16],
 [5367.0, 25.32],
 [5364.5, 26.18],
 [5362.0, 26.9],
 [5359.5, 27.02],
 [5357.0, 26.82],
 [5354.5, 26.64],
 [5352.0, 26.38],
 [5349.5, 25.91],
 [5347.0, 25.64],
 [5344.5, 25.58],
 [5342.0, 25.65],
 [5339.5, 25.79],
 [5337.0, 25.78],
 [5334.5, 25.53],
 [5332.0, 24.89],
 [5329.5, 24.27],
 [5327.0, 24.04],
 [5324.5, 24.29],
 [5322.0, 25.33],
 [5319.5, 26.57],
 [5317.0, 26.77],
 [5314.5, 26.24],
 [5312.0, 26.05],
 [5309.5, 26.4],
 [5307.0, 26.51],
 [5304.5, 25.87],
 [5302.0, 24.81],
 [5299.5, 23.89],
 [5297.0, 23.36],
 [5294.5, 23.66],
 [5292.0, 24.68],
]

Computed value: 1.5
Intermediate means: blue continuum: 26.3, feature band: 25.5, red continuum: 26.8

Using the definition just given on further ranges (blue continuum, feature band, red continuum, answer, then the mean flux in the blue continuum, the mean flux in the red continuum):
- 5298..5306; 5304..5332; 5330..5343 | -0.6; 24.9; 25.5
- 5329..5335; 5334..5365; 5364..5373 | -1.2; 24.9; 25.5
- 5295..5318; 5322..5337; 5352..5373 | 0.6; 25.5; 26.2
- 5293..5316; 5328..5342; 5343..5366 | 0.3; 25.2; 26.3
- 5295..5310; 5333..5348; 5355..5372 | 0.1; 25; 26.2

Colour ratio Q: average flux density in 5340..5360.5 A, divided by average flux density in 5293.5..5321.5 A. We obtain 1.03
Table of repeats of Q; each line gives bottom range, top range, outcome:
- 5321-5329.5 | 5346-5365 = 1.08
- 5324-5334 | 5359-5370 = 1.07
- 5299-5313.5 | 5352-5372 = 1.02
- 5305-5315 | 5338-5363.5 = 1.00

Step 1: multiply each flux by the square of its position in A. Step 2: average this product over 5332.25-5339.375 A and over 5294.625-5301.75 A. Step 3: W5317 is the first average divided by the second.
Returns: 1.1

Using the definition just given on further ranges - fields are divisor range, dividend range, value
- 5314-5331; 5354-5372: 1.05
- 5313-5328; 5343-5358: 1.03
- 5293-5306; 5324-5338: 1.03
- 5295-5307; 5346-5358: 1.09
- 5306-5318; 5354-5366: 1.03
